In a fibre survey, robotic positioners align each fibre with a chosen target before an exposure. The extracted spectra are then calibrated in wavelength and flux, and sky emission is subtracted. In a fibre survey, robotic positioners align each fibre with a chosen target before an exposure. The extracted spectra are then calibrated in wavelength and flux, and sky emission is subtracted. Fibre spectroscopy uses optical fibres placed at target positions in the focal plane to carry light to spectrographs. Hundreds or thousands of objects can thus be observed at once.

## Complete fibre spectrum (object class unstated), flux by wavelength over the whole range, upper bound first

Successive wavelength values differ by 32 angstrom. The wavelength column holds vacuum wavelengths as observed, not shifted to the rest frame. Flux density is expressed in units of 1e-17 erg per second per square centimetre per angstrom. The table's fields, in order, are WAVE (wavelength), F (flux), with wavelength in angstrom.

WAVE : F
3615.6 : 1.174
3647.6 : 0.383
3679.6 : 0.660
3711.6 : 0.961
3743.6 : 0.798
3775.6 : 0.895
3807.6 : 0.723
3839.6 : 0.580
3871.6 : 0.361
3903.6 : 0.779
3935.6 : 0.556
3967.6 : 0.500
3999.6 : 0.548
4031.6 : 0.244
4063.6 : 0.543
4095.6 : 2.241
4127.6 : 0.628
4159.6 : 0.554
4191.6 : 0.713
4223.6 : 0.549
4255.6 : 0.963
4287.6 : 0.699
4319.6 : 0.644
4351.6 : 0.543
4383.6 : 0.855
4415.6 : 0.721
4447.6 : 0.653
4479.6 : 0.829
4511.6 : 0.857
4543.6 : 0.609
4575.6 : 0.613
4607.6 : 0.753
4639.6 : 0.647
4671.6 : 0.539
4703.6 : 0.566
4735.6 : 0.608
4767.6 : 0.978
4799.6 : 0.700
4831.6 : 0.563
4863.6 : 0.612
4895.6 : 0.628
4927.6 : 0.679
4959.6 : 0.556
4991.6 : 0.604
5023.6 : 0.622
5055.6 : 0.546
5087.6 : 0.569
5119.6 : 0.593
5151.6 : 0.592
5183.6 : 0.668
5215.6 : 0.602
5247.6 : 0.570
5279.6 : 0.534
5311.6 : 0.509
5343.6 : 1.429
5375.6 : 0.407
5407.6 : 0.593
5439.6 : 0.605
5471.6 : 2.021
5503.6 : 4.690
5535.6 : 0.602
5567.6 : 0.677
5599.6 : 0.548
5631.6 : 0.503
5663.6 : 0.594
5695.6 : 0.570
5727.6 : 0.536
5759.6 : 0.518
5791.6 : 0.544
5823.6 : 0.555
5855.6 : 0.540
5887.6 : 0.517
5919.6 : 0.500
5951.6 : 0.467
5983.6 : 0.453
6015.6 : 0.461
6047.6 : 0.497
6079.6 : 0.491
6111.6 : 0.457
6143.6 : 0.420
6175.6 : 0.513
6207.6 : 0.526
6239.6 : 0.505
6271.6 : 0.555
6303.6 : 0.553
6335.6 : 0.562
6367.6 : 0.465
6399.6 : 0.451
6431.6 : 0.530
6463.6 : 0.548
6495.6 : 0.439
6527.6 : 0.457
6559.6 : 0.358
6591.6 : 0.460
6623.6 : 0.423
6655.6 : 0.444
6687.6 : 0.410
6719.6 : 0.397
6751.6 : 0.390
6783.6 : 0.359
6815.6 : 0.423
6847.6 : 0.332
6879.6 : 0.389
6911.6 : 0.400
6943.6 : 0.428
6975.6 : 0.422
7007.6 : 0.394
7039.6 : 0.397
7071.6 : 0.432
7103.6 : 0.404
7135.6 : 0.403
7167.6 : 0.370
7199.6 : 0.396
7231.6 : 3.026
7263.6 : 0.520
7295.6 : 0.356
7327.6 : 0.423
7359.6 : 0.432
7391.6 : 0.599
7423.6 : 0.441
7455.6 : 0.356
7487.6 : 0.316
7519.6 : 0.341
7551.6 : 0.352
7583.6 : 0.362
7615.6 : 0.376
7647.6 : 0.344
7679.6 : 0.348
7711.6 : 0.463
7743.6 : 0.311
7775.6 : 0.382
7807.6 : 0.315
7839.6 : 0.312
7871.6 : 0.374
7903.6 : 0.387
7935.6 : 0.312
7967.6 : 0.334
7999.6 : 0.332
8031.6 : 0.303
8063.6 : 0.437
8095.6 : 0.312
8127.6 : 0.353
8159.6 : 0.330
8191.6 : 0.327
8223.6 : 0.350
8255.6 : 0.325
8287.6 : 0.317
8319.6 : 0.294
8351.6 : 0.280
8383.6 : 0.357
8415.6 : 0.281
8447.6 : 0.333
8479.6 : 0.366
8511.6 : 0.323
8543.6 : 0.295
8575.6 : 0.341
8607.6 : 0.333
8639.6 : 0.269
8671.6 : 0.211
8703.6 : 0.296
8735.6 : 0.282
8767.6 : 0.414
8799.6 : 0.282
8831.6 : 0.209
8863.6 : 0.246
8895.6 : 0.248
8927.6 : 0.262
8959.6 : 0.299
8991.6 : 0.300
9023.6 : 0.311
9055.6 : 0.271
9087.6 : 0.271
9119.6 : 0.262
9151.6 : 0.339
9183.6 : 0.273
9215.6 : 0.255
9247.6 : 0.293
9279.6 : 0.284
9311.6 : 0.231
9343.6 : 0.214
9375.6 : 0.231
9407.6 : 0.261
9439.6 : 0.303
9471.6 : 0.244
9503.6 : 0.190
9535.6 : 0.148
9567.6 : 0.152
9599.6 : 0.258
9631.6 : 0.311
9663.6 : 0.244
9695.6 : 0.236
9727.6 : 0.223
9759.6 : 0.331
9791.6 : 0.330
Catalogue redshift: 0.10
